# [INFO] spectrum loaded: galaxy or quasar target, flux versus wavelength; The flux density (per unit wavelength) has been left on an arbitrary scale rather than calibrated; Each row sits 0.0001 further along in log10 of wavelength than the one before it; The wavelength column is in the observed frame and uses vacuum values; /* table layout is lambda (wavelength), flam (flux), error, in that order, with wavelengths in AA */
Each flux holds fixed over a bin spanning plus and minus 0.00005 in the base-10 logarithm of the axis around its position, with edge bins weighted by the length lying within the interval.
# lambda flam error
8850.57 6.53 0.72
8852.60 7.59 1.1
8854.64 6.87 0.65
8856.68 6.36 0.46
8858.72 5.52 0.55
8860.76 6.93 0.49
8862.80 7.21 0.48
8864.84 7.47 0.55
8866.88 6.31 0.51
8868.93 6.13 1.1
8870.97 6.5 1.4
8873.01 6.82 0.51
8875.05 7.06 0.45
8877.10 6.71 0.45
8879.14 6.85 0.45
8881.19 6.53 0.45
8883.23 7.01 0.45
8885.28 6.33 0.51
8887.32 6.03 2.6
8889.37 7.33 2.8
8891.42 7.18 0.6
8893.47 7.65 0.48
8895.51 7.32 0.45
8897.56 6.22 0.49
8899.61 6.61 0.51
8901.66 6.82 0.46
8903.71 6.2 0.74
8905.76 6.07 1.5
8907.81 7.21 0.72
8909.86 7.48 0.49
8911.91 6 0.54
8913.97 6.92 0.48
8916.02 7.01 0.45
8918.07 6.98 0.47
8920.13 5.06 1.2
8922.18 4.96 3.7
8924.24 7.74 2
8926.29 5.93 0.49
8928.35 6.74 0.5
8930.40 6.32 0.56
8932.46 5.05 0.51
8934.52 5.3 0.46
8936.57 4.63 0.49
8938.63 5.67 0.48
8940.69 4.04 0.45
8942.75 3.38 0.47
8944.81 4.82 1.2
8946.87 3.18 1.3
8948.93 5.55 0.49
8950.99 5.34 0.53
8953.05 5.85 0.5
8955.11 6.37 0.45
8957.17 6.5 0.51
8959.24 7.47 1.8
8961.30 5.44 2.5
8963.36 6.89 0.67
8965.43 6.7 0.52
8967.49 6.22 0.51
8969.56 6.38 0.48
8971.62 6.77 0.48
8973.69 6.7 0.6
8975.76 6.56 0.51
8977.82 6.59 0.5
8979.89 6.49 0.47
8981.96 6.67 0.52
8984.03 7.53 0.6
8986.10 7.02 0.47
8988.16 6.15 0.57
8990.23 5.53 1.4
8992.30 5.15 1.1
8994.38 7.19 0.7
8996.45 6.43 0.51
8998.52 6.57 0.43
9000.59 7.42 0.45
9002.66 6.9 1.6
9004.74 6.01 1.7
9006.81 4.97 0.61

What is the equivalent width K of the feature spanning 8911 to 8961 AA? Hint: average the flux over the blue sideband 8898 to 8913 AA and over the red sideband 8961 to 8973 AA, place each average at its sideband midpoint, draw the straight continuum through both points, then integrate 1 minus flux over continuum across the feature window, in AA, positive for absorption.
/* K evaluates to 6.46 AA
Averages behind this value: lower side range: 6.61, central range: 5.69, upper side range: 6.47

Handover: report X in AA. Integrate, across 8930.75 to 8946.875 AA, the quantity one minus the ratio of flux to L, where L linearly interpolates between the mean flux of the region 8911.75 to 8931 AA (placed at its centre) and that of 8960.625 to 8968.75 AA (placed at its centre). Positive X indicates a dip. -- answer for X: 4.30 AA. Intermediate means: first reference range 6.38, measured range 4.67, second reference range 6.35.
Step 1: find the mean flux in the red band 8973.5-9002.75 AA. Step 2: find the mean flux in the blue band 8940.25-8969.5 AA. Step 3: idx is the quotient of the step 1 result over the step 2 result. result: 1.17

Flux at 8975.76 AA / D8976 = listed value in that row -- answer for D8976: 6.56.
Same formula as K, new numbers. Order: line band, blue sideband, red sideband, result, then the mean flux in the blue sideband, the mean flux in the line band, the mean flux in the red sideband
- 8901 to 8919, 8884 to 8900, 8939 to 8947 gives -2.74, 6.84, 6.74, 4.08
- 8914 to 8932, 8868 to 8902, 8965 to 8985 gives 1.04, 6.77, 6.33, 6.66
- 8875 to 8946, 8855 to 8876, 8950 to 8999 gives 3.43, 6.64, 6.24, 6.44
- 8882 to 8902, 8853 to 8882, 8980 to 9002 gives -0.57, 6.68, 6.85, 6.57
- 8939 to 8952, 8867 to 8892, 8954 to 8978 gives 4.21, 6.68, 4.45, 6.55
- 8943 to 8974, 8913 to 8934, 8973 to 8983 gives 2.62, 6.25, 5.93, 6.6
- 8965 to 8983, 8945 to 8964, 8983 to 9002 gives -1.11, 5.78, 6.56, 6.56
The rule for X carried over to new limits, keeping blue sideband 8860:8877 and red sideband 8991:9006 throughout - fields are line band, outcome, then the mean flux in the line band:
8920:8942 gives 3.5 AA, 5.58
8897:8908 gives 0.4 AA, 6.48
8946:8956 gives 2.0 AA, 5.28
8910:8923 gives 0.8 AA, 6.26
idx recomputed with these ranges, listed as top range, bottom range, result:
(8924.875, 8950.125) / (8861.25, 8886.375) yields 0.76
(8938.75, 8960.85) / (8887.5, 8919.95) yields 0.78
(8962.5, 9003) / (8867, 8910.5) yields 0.98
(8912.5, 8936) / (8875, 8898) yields 0.90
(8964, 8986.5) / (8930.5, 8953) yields 1.39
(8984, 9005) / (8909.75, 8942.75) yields 1.11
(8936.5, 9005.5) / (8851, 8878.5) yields 0.90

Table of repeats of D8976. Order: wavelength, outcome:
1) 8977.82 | 6.59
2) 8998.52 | 6.57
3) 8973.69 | 6.7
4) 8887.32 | 6.03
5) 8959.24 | 7.47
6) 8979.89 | 6.49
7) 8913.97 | 6.92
